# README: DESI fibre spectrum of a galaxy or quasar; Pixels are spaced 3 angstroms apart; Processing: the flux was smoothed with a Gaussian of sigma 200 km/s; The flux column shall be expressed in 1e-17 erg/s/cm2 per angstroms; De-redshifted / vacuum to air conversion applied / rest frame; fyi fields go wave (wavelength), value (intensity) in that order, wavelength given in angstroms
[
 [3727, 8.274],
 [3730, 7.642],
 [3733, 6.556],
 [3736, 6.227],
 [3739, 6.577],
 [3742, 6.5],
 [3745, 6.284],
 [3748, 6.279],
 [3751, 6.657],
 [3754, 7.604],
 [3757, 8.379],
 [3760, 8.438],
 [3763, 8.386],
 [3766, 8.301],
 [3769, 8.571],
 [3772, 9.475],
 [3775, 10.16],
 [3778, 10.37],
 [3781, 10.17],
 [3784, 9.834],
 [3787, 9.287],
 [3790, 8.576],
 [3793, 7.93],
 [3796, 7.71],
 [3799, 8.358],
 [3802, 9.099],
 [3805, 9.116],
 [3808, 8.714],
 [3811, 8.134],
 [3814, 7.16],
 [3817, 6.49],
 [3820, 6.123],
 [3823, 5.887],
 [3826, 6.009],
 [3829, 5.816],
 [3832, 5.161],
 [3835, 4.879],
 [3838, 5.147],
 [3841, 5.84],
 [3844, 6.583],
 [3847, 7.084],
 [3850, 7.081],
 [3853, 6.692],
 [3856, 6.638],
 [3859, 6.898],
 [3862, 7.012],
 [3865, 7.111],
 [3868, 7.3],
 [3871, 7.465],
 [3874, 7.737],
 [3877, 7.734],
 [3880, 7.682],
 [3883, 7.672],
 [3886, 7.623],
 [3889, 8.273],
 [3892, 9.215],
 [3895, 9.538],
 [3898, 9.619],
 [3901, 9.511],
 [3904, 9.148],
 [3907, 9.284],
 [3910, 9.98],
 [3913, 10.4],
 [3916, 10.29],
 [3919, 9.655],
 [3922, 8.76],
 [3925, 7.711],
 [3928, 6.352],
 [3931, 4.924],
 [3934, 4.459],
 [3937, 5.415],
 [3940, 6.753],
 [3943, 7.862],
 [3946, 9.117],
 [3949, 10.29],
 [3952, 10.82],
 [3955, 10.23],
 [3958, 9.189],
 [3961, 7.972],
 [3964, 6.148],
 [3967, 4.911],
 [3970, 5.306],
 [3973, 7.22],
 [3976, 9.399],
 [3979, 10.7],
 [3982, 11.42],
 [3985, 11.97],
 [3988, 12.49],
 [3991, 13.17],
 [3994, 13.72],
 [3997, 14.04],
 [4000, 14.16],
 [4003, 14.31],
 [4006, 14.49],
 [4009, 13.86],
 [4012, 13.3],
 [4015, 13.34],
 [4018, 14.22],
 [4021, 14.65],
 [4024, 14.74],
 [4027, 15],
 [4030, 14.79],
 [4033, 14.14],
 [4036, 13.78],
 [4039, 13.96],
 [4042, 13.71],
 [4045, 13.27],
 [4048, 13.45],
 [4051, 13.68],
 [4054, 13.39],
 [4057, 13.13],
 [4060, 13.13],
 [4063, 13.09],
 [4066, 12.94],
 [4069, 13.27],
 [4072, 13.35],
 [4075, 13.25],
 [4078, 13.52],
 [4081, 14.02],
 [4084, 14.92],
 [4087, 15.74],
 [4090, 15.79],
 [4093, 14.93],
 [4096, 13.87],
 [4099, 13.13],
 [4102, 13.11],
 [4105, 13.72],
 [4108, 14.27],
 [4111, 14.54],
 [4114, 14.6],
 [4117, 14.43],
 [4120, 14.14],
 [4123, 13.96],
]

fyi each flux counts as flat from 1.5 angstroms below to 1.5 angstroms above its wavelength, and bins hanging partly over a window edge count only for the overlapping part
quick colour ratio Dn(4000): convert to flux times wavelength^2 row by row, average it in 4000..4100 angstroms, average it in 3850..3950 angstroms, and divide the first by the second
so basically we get 1.9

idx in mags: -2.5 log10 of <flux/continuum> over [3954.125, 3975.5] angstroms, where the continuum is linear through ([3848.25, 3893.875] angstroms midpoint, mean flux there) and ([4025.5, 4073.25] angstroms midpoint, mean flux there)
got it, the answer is 0.41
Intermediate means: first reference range 7.49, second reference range 13.6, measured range 7.3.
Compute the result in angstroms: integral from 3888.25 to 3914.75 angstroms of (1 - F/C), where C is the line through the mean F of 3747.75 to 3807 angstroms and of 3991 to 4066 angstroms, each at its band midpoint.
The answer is 4.2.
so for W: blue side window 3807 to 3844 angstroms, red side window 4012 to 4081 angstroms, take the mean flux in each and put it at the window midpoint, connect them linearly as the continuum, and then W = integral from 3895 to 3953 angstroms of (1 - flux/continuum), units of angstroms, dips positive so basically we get 6.5 angstroms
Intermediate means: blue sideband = 6.26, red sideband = 13.7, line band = 8.45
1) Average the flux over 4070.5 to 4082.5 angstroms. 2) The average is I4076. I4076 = 13.5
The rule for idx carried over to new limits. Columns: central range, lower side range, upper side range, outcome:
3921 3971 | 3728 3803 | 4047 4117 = 0.465 mag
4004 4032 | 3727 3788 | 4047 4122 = -0.125 mag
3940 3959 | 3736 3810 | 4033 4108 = 0.228 mag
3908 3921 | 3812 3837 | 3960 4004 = -0.173 mag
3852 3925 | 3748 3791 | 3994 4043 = 0.332 mag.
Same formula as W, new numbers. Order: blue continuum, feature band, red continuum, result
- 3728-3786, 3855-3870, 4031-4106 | 4.5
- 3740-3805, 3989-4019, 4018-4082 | -2.3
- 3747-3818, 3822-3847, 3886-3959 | 8.2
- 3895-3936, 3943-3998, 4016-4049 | 6.8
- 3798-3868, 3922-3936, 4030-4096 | 5.1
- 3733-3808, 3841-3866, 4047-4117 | 7.5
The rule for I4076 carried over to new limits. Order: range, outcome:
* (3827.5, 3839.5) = 5.25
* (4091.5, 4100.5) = 14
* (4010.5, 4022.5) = 13.9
